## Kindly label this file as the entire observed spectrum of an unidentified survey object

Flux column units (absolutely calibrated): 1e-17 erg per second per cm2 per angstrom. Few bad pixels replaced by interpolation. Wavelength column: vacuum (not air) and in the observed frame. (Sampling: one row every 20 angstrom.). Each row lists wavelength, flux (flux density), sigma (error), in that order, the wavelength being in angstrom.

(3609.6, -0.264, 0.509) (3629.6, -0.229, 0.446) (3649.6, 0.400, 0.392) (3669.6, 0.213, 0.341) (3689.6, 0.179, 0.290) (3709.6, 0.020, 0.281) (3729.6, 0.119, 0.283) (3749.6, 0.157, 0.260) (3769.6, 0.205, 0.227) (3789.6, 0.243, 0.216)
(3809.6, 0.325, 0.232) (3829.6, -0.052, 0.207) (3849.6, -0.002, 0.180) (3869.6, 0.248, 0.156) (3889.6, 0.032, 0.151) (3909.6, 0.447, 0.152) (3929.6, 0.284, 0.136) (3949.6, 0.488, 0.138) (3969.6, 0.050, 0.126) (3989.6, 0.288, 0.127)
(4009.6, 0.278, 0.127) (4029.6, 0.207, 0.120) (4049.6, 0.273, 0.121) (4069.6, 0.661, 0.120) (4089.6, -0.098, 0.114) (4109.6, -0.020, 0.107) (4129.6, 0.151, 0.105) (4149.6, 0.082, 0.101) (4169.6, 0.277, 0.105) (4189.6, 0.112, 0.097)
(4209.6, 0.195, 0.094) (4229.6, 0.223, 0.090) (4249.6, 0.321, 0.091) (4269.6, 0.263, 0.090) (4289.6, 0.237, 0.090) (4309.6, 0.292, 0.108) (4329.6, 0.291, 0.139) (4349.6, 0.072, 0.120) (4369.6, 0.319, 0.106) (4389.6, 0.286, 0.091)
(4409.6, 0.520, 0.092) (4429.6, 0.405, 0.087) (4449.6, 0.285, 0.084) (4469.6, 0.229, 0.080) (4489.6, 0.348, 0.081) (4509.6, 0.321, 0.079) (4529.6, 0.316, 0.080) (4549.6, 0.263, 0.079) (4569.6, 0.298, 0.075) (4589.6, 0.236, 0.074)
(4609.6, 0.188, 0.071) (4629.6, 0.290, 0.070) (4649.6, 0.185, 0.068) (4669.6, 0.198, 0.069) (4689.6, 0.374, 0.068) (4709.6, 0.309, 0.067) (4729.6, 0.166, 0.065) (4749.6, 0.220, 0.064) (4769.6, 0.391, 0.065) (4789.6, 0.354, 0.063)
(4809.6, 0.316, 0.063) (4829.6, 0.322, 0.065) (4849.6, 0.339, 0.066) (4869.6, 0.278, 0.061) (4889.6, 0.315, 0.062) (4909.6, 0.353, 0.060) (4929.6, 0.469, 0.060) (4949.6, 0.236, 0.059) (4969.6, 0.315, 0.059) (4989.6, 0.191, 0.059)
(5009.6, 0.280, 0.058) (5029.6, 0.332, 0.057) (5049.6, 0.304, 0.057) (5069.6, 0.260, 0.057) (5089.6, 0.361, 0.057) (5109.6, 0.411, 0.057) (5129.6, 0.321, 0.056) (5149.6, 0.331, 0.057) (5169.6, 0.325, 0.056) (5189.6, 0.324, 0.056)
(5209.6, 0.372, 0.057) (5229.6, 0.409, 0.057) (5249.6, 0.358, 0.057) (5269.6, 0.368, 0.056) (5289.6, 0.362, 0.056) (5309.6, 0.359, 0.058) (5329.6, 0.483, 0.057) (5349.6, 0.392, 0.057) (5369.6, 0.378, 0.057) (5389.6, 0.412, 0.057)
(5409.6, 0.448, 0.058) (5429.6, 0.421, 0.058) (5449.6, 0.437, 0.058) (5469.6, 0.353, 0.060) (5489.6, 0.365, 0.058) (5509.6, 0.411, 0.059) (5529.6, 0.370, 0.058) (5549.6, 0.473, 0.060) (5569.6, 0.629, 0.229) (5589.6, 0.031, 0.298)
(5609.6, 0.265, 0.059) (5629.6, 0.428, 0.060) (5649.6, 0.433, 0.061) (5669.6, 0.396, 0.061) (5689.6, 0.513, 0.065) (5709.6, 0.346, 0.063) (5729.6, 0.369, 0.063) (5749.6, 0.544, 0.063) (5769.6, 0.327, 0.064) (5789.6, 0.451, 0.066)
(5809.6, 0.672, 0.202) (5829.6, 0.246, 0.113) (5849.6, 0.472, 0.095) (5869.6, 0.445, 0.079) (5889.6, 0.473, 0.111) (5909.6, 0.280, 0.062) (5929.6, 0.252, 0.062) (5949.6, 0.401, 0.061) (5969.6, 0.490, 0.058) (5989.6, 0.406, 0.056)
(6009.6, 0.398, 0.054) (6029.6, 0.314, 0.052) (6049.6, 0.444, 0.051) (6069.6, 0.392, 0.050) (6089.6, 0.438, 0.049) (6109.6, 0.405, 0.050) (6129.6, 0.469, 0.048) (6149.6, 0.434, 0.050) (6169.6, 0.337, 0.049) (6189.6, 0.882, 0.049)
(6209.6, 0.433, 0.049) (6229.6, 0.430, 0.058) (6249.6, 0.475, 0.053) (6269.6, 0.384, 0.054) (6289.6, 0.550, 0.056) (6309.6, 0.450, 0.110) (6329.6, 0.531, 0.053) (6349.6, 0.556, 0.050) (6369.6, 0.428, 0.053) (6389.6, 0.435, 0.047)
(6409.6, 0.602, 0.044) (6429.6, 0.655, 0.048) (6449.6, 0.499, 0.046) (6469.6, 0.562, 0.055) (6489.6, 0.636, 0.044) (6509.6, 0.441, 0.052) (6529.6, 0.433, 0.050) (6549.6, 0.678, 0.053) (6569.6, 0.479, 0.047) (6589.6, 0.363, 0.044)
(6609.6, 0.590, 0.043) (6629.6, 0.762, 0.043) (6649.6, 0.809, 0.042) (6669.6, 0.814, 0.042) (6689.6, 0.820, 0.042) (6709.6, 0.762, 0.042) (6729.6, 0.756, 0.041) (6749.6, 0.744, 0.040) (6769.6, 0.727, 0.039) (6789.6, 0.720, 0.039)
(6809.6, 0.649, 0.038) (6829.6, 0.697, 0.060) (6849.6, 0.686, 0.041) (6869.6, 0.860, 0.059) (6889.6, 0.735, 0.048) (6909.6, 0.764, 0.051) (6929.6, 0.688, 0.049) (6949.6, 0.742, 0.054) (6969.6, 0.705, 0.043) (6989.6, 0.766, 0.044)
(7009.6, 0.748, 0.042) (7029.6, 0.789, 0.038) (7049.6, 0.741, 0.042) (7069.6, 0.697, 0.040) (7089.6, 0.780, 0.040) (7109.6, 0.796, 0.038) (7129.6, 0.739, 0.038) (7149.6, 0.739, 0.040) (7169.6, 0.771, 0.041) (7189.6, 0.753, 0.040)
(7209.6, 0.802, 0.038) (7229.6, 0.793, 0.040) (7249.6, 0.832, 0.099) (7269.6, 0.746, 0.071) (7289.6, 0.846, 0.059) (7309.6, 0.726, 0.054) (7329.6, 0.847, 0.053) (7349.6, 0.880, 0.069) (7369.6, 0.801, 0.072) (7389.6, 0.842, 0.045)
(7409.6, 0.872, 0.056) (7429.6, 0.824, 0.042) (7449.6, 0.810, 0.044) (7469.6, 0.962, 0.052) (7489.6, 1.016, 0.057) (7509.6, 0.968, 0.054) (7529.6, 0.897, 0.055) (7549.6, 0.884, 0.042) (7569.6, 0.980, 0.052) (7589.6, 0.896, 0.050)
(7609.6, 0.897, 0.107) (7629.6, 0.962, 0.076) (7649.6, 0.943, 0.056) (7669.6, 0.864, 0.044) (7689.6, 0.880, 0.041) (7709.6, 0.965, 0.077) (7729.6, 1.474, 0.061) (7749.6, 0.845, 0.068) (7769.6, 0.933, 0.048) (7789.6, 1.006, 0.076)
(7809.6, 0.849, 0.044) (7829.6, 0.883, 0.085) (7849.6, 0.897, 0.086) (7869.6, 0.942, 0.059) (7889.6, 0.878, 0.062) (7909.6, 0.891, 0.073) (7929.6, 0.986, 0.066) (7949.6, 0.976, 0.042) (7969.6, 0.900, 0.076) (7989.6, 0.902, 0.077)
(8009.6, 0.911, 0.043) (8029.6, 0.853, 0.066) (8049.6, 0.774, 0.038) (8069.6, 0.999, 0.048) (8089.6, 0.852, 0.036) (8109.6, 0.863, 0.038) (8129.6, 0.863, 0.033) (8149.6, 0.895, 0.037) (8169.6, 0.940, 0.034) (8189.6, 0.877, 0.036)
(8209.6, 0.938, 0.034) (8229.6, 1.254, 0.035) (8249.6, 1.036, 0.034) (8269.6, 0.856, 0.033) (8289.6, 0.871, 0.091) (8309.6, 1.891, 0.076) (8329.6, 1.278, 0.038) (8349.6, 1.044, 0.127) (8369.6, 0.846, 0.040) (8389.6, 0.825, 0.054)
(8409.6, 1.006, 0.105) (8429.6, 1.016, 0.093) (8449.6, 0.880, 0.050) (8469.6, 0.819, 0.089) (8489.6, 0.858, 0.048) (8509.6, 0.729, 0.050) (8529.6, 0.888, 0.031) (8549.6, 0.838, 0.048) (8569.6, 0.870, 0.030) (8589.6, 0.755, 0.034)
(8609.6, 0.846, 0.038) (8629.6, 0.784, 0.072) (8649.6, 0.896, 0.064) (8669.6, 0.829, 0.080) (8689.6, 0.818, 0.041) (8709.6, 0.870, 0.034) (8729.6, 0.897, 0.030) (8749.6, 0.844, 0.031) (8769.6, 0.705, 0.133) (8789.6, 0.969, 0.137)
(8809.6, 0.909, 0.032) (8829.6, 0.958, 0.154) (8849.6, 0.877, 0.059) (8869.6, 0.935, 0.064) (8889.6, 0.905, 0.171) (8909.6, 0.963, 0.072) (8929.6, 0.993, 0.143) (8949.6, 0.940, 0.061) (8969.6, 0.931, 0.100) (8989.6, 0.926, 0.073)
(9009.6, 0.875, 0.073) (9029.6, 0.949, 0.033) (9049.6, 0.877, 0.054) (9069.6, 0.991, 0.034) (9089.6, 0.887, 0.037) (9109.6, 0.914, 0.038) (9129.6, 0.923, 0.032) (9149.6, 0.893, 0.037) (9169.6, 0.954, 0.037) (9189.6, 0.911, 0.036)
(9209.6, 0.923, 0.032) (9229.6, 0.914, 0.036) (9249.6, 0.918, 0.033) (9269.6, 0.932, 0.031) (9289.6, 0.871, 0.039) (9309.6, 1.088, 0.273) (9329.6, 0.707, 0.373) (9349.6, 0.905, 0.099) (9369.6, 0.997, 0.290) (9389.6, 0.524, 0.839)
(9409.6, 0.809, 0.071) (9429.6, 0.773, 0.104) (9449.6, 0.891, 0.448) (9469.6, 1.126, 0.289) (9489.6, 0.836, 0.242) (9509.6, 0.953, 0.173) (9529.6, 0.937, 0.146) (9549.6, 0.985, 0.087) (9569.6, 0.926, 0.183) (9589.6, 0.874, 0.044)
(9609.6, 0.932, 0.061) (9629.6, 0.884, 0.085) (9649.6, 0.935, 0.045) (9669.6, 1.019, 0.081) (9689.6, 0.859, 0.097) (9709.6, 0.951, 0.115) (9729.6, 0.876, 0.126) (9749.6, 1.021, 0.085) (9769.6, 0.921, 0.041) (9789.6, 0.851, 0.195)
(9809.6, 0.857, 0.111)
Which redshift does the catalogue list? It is 0.661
